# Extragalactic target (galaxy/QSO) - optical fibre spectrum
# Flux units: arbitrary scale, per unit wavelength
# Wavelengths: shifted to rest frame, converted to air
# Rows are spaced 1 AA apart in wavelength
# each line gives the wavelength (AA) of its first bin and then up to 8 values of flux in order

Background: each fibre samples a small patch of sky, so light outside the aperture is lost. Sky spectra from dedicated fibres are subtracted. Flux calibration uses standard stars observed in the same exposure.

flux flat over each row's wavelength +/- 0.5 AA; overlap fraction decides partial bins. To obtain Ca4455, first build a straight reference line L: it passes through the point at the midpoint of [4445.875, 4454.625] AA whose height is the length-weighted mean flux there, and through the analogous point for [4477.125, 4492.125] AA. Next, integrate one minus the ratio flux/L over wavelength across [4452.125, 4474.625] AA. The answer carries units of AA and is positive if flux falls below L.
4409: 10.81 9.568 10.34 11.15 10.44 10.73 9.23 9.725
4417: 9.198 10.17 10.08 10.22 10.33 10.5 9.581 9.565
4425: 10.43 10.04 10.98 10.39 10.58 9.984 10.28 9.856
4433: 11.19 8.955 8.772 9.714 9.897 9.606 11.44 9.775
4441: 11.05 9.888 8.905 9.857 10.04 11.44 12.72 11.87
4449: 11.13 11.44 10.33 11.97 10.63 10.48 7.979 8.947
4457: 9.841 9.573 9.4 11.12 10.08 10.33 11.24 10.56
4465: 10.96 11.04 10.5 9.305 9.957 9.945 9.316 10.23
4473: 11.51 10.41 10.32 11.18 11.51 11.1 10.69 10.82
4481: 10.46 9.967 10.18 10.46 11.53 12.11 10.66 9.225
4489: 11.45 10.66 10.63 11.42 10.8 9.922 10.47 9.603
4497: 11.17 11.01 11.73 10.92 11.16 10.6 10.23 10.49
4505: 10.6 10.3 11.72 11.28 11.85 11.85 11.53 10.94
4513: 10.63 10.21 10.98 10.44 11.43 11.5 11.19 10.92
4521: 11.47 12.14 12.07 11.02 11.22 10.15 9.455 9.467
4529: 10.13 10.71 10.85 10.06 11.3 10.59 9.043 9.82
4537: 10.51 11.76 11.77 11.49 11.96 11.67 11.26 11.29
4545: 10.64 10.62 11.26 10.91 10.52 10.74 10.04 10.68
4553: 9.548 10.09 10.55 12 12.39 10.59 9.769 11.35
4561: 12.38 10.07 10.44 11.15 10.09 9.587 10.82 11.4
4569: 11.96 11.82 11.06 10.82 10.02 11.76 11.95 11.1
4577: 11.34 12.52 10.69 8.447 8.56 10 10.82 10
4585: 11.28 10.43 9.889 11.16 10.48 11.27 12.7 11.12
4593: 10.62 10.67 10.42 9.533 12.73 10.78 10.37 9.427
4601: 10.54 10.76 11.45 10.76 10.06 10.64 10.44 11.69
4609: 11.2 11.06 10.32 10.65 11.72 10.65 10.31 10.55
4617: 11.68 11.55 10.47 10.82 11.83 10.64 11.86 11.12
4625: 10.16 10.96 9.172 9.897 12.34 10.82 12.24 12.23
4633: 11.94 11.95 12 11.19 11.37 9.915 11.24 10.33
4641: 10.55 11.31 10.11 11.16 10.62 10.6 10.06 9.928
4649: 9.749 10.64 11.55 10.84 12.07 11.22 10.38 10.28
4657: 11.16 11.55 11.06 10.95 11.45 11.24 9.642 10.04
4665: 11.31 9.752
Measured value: 1.82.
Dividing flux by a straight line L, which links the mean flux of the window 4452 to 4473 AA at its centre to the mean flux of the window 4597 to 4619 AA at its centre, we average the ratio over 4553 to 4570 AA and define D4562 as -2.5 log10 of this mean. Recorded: -0.03 mag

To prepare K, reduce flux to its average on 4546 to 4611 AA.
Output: 10.8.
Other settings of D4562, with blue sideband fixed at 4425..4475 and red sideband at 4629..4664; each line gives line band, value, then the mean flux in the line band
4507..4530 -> -0.046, 11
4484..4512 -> -0.044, 10.9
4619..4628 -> 0.016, 10.7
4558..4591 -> -0.005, 10.8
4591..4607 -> 0.011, 10.7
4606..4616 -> 0.000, 10.9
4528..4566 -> -0.013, 10.8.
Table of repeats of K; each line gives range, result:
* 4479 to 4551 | 10.9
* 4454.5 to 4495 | 10.4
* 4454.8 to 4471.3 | 10.1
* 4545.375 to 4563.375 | 10.8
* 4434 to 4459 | 10.3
